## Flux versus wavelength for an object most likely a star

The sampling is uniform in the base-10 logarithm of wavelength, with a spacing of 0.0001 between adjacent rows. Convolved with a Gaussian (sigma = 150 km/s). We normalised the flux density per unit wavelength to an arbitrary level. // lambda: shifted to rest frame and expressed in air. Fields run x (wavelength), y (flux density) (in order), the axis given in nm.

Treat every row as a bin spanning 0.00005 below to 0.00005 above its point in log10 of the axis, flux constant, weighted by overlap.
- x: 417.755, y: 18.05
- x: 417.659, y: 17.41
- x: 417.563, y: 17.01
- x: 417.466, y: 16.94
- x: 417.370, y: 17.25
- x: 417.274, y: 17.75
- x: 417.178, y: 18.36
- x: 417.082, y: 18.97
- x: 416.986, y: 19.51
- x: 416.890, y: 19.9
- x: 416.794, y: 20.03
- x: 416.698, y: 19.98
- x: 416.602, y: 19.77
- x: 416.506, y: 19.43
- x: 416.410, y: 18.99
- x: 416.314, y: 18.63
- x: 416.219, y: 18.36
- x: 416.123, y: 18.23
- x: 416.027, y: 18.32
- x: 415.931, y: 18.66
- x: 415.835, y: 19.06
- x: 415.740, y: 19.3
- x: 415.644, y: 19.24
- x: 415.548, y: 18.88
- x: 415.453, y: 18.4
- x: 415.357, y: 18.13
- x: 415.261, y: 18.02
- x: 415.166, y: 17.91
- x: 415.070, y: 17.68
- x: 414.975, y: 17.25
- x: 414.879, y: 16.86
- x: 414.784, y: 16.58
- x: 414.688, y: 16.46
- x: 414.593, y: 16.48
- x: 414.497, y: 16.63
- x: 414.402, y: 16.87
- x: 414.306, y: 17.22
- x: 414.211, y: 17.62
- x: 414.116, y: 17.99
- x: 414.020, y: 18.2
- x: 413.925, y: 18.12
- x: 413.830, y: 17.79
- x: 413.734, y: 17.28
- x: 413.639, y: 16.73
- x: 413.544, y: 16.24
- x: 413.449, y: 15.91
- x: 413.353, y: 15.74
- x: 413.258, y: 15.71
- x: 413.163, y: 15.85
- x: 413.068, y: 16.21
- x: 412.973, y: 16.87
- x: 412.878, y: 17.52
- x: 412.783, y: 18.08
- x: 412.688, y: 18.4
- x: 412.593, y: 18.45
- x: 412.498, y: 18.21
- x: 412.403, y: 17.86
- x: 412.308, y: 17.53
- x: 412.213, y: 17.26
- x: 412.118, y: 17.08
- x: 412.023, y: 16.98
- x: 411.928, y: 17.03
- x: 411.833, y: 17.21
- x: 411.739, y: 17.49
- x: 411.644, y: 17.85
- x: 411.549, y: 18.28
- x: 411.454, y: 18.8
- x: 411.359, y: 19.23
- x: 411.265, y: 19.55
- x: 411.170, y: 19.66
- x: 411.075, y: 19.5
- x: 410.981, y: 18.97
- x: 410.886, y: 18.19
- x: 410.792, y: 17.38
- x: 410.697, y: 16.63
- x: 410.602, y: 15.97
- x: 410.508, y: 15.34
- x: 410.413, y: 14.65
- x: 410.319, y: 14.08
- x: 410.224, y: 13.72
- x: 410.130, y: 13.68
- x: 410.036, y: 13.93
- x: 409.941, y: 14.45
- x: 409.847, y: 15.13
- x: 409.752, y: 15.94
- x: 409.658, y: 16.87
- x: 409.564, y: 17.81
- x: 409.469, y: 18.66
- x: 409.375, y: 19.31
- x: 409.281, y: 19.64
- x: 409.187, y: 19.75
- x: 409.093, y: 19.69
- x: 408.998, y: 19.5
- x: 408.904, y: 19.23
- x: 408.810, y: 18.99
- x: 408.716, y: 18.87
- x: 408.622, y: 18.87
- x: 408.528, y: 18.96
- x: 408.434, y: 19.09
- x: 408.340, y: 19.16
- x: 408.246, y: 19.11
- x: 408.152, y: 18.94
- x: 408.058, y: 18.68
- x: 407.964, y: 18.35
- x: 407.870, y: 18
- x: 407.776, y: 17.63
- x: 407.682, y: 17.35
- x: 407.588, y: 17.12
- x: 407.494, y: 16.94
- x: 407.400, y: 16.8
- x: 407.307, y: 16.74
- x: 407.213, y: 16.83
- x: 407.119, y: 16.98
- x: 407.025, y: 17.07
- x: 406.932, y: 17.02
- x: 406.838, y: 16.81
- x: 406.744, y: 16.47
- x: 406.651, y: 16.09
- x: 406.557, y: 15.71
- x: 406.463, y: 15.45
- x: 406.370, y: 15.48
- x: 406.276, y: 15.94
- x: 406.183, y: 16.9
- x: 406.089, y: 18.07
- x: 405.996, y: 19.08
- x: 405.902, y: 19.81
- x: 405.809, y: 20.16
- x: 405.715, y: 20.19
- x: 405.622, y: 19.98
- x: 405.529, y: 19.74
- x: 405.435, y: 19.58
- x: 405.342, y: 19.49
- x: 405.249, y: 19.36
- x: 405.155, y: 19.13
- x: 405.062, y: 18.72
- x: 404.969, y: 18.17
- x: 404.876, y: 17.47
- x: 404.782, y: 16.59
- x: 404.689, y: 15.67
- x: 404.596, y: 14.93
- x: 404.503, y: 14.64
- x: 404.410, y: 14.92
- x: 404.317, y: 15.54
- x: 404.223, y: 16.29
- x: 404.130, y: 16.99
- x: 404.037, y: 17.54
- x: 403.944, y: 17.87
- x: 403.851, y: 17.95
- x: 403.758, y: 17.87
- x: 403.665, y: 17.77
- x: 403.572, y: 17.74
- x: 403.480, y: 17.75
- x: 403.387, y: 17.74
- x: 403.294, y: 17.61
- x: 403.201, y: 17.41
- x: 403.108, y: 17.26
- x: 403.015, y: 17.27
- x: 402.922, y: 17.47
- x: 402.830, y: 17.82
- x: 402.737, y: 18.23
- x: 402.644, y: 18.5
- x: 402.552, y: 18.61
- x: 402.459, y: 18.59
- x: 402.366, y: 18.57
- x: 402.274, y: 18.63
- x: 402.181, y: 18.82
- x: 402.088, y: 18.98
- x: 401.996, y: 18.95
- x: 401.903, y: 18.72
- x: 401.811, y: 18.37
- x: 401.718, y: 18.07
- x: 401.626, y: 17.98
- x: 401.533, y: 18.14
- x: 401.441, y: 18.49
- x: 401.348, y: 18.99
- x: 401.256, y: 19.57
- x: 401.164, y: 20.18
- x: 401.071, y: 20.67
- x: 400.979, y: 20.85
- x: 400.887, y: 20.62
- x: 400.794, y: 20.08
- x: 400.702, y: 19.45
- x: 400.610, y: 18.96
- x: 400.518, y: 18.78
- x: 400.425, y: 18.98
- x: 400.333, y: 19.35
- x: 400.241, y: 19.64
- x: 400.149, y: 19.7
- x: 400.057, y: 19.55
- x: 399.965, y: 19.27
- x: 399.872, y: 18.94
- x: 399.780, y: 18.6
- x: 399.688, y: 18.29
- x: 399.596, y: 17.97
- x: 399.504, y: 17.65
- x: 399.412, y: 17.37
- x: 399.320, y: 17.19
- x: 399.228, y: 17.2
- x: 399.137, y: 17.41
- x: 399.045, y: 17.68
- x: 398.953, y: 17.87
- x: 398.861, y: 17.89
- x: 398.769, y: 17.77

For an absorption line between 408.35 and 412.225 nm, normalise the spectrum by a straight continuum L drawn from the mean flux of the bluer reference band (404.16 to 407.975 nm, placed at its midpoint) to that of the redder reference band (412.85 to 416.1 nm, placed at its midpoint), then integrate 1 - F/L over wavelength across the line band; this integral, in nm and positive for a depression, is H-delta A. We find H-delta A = -0.04 nm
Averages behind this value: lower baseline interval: 17.4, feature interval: 17.6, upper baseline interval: 17.4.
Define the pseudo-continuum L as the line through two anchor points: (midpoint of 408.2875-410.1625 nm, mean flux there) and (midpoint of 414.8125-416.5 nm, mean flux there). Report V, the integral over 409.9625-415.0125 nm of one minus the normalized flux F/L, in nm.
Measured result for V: 0.30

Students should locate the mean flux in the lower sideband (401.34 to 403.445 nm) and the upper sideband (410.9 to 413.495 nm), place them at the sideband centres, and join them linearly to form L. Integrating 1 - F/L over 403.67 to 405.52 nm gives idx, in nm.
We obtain 0.07 nm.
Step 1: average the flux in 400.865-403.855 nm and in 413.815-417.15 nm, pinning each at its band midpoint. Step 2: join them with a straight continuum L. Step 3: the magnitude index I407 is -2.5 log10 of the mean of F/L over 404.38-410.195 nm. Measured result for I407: 0.04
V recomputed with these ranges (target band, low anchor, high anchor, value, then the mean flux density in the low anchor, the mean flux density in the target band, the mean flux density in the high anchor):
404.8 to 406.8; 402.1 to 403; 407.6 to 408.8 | 0.038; 18.3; 18.1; 18.6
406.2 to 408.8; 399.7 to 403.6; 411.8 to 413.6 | 0.059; 18.8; 17.4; 17.1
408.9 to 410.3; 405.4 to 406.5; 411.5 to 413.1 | 0.069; 18.4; 17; 17.6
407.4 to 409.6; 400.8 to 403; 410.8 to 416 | -0.056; 18.9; 18.6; 17.7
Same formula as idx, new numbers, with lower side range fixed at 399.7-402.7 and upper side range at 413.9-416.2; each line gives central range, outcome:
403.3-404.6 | 0.13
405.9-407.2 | 0.13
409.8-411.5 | 0.15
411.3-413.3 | 0.06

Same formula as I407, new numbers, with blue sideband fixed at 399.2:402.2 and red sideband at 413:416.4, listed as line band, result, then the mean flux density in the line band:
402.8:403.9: 0.06 mag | 17.6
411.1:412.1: -0.02 mag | 18.2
